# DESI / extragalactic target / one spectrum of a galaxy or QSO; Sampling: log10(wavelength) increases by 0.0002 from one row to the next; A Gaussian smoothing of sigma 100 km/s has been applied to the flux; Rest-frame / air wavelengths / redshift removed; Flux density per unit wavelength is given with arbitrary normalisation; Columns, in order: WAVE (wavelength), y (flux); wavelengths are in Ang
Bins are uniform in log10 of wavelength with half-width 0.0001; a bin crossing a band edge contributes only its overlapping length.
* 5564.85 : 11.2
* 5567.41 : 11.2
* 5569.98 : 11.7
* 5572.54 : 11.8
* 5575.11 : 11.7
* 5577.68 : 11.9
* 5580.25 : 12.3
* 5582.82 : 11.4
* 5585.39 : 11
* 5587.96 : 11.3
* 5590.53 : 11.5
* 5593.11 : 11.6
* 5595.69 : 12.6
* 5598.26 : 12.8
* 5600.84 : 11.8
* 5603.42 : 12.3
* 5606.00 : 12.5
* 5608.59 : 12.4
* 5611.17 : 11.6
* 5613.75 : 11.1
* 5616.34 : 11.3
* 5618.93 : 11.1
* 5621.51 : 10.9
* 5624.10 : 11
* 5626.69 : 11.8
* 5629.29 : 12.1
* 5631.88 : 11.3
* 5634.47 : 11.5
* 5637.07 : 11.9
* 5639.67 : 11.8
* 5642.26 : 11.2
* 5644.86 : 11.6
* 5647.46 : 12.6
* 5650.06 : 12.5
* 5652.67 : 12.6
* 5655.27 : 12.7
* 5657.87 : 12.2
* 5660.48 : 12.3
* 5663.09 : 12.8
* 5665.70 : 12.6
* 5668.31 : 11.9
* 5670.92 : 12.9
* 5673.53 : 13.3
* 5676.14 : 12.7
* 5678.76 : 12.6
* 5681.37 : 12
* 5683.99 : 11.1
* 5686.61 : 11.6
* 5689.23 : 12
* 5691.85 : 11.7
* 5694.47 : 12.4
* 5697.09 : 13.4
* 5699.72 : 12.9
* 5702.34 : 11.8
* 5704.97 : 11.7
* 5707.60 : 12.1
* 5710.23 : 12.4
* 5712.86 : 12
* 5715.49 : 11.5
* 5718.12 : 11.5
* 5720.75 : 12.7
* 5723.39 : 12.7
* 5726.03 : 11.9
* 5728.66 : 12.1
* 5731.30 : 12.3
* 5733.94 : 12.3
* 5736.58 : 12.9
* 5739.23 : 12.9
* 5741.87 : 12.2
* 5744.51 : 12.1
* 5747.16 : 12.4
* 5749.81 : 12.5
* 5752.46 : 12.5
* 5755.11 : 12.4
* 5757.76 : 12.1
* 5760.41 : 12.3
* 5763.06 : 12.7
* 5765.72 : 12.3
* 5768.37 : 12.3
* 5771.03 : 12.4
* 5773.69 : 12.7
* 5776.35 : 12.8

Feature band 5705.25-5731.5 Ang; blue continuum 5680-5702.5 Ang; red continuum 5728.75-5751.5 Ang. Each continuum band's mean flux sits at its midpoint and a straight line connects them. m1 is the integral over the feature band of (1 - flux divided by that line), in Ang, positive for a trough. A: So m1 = 0.42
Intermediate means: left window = 12.1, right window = 12.4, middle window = 12.1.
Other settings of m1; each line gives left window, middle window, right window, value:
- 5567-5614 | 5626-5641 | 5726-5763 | 0.33 Ang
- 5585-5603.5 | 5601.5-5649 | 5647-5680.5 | 2.02 Ang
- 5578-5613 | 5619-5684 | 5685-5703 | 0.19 Ang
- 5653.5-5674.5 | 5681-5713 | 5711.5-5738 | 0.72 Ang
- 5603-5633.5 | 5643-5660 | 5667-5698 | -0.53 Ang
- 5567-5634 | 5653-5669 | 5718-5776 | -0.62 Ang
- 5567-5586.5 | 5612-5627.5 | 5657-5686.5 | 1.01 Ang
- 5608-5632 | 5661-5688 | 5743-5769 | -1.23 Ang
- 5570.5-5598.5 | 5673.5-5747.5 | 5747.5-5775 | 0.03 Ang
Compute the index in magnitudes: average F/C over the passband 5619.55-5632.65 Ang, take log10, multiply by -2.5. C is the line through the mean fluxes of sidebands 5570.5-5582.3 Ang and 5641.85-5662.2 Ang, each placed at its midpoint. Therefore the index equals 0.07 mag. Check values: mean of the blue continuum 11.9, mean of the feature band 11.4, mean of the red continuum 12.3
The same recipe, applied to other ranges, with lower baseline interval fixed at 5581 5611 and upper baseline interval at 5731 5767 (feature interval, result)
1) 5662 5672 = -0.03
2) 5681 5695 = 0.04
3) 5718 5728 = 0.01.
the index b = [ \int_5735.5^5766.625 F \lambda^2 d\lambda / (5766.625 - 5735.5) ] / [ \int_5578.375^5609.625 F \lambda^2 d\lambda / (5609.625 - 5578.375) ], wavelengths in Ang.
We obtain 1.10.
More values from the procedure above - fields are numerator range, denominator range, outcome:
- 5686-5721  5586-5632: 1.07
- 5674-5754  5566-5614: 1.08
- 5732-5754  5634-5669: 1.06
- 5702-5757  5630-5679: 1.03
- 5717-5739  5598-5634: 1.10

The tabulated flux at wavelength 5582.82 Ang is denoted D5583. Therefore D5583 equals 11.4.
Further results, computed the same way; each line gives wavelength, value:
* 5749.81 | 12.5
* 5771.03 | 12.4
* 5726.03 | 11.9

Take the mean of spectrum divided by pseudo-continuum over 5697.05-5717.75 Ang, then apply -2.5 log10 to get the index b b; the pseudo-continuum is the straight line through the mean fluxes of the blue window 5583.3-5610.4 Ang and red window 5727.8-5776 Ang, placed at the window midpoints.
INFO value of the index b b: 0.02 mag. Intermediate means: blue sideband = 12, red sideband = 12.4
